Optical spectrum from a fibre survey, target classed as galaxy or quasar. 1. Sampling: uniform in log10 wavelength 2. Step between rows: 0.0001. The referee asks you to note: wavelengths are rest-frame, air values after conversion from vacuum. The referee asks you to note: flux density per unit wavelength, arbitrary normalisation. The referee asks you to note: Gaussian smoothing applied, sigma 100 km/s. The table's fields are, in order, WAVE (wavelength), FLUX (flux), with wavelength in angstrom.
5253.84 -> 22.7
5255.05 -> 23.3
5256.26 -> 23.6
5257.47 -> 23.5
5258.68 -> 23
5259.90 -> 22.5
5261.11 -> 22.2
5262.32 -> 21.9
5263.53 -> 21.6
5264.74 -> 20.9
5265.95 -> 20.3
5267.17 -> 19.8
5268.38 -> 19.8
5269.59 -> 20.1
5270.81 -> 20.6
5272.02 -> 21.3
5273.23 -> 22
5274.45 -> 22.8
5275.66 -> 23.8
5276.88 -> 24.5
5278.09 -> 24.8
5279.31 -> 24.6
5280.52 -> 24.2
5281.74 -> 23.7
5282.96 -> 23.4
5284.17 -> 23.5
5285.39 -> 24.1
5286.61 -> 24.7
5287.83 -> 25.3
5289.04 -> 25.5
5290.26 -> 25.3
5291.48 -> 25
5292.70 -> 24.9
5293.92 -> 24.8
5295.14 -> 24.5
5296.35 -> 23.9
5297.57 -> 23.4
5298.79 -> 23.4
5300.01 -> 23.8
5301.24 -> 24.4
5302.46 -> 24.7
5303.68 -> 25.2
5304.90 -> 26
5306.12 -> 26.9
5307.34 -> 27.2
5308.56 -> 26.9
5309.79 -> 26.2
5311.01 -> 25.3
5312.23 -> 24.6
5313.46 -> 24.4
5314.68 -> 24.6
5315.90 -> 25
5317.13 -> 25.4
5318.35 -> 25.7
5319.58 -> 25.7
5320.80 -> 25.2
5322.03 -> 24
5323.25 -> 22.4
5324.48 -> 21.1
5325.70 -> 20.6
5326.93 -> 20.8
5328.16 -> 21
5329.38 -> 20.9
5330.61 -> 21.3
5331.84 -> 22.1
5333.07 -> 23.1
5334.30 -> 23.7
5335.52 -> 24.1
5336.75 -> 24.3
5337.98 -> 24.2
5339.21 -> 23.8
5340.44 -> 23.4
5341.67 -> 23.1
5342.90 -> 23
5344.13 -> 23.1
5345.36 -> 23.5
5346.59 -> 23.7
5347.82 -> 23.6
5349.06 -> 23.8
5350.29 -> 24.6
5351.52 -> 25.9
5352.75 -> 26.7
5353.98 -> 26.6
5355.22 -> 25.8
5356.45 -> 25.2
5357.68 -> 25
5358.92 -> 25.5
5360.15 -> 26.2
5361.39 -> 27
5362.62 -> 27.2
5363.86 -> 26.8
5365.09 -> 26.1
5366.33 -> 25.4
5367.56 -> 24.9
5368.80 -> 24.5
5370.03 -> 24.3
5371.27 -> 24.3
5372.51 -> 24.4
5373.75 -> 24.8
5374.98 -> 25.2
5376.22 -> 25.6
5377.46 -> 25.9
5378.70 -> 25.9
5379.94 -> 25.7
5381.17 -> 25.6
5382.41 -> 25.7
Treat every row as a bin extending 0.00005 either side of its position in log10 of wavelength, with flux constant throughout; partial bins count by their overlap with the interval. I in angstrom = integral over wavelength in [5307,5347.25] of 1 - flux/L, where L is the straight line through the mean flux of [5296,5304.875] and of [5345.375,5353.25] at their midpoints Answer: 1.2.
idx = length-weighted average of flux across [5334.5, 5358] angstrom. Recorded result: 24.4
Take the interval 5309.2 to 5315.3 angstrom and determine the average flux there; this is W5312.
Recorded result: 25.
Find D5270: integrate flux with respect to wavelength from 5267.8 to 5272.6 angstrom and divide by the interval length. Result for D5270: 20.5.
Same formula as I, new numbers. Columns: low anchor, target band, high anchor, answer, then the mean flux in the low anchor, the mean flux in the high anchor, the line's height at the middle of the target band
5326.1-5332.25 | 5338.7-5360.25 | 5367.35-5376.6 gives -1.6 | 21.2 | 24.7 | 22.8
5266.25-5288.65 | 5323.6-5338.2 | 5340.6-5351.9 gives 0.8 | 22.9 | 23.7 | 23.6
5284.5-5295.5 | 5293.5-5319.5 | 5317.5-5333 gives -1.4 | 24.9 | 22.6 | 23.8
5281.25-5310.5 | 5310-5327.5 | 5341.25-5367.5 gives 0.7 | 24.9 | 25.1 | 25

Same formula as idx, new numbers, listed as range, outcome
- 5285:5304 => 24.5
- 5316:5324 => 24.7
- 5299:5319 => 25.3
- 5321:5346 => 22.7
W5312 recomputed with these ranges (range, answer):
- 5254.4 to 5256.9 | 23.4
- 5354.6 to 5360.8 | 25.5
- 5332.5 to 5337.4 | 23.8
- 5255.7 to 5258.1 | 23.6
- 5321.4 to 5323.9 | 23.2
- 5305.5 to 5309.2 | 27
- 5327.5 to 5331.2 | 21.1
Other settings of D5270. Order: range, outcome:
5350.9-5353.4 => 26.4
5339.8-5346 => 23.2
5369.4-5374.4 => 24.5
